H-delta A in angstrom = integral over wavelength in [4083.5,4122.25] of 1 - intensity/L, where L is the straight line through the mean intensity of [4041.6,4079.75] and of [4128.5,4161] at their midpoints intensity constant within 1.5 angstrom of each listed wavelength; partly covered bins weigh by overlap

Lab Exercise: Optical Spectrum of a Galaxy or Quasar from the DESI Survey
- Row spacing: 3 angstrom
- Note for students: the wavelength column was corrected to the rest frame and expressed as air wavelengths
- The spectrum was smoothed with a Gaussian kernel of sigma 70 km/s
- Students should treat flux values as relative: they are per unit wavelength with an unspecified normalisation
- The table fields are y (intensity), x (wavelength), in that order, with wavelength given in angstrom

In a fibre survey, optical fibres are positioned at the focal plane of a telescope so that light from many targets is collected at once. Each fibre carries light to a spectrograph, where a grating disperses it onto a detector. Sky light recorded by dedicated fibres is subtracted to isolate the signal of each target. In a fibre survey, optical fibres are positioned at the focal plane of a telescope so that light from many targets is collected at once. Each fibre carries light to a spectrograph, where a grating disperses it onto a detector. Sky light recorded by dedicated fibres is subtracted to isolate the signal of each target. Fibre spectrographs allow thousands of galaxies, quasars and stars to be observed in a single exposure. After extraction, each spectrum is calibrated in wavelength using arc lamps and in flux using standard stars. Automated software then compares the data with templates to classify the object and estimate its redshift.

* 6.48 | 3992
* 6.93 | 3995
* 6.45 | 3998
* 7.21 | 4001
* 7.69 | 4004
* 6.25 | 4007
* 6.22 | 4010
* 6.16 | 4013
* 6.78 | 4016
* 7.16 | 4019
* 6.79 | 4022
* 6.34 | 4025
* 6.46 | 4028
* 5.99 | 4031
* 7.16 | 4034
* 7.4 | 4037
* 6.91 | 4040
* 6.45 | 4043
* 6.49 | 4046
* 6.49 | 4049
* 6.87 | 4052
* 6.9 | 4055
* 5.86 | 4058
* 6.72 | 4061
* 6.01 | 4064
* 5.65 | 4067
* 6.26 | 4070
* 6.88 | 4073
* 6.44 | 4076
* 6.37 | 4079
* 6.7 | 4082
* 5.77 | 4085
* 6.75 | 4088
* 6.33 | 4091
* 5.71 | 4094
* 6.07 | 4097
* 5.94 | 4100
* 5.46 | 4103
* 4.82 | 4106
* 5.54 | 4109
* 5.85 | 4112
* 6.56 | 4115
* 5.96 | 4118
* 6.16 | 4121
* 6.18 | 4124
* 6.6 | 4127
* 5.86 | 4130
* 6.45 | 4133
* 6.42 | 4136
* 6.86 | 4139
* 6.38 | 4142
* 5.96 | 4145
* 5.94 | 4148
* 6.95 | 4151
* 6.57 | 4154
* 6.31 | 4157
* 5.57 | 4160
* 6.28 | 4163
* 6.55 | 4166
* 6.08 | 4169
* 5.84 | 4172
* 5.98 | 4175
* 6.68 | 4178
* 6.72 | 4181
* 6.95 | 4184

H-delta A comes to 2.7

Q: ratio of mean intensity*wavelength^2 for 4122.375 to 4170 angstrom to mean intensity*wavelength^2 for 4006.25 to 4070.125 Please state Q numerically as 1.02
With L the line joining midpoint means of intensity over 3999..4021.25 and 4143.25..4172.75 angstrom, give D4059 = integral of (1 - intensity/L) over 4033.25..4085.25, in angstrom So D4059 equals 0.50 angstrom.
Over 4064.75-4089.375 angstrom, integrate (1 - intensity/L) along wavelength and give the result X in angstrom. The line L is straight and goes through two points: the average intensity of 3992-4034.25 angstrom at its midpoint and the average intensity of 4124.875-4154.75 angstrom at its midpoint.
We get 0.7 angstrom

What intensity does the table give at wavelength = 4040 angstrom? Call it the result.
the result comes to 6.91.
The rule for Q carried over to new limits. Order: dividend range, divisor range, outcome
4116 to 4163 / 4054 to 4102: 1.03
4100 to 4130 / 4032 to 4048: 0.90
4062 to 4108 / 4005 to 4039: 0.95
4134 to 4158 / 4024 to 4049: 1.02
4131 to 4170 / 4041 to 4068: 1.04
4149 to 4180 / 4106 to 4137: 1.05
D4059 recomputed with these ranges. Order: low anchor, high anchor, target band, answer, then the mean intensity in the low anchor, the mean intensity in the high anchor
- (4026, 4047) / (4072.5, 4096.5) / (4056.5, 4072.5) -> 0.8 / 6.69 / 6.33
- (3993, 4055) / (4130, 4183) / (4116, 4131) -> 0.6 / 6.71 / 6.32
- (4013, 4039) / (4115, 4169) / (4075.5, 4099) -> 0.9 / 6.73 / 6.3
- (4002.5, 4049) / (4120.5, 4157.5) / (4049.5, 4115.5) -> 3.7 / 6.68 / 6.36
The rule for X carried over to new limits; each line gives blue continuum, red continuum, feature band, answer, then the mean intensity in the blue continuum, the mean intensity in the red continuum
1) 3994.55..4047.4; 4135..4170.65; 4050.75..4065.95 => 0.4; 6.71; 6.32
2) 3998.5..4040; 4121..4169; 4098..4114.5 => 2.2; 6.74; 6.31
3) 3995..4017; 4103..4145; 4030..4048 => -0.6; 6.69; 6.1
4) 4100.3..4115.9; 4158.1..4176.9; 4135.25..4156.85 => -1.9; 5.63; 6.07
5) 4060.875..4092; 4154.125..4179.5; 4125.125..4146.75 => -0.4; 6.34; 6.18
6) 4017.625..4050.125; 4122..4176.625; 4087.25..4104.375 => 1.2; 6.7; 6.27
